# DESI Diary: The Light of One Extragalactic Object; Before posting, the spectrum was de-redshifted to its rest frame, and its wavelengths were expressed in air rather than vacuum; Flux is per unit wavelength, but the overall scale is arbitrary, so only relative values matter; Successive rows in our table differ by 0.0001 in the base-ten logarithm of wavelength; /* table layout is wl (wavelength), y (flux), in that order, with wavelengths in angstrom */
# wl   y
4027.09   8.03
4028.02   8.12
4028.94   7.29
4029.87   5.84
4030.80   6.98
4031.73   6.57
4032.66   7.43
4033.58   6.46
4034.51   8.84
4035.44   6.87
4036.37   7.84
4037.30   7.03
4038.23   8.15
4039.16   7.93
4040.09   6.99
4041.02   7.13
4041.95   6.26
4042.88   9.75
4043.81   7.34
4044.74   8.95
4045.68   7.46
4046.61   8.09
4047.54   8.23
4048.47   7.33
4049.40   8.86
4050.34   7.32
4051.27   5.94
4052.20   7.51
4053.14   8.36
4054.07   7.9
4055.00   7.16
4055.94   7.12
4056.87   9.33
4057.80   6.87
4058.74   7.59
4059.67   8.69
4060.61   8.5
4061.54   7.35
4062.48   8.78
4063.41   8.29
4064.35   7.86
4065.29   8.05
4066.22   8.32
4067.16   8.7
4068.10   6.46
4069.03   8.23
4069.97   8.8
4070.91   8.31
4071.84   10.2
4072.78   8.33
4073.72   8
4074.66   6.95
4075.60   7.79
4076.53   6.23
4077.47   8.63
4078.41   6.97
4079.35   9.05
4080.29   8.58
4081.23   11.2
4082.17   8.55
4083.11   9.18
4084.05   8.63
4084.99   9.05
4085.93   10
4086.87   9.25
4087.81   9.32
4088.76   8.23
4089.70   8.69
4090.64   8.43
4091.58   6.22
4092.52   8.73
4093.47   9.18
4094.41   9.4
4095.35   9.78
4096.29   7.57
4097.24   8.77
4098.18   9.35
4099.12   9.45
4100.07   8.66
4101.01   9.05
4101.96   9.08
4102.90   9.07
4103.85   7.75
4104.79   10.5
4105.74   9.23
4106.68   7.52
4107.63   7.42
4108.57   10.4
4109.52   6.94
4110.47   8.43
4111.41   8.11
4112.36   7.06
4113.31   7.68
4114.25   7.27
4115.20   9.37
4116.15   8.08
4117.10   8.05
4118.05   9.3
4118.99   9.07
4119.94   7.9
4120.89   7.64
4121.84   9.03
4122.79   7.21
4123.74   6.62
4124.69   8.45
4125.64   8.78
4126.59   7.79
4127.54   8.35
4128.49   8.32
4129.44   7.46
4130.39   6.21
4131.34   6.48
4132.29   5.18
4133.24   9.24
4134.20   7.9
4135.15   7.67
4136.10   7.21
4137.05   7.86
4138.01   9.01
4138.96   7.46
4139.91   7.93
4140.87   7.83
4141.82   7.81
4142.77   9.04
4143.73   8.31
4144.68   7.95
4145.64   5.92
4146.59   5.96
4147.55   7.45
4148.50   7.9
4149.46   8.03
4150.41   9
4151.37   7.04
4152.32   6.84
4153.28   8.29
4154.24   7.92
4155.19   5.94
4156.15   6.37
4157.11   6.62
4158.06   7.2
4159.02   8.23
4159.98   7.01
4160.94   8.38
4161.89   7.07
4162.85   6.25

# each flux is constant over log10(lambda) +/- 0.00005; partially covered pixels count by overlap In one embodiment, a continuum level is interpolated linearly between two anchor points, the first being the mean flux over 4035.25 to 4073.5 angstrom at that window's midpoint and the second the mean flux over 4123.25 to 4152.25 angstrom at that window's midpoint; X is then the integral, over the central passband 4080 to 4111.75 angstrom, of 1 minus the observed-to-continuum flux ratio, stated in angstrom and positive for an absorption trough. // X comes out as -4.2 angstrom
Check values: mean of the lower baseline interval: 7.92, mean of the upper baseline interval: 7.66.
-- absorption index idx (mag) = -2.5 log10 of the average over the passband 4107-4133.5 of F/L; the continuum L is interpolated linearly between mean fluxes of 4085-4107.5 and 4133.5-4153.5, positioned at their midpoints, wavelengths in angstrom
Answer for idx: 0.05 mag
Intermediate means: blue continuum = 8.82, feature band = 7.91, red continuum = 7.74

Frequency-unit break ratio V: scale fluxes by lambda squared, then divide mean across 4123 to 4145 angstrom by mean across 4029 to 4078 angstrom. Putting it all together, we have 1.0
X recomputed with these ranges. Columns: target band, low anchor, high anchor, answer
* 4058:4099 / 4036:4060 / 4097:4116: -1.6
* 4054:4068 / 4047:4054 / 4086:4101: -0.1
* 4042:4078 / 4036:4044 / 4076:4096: 0.5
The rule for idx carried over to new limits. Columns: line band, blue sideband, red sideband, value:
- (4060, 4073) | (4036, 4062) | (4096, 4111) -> -0.03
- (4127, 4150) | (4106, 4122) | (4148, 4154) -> 0.05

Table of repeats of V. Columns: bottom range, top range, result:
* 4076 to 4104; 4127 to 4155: 0.89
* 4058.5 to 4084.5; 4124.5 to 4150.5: 0.96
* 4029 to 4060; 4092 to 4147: 1.12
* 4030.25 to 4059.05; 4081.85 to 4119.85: 1.17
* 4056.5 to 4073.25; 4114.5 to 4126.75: 1.03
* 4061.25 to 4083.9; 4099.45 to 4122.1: 1.04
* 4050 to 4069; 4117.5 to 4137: 1.03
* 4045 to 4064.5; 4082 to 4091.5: 1.14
